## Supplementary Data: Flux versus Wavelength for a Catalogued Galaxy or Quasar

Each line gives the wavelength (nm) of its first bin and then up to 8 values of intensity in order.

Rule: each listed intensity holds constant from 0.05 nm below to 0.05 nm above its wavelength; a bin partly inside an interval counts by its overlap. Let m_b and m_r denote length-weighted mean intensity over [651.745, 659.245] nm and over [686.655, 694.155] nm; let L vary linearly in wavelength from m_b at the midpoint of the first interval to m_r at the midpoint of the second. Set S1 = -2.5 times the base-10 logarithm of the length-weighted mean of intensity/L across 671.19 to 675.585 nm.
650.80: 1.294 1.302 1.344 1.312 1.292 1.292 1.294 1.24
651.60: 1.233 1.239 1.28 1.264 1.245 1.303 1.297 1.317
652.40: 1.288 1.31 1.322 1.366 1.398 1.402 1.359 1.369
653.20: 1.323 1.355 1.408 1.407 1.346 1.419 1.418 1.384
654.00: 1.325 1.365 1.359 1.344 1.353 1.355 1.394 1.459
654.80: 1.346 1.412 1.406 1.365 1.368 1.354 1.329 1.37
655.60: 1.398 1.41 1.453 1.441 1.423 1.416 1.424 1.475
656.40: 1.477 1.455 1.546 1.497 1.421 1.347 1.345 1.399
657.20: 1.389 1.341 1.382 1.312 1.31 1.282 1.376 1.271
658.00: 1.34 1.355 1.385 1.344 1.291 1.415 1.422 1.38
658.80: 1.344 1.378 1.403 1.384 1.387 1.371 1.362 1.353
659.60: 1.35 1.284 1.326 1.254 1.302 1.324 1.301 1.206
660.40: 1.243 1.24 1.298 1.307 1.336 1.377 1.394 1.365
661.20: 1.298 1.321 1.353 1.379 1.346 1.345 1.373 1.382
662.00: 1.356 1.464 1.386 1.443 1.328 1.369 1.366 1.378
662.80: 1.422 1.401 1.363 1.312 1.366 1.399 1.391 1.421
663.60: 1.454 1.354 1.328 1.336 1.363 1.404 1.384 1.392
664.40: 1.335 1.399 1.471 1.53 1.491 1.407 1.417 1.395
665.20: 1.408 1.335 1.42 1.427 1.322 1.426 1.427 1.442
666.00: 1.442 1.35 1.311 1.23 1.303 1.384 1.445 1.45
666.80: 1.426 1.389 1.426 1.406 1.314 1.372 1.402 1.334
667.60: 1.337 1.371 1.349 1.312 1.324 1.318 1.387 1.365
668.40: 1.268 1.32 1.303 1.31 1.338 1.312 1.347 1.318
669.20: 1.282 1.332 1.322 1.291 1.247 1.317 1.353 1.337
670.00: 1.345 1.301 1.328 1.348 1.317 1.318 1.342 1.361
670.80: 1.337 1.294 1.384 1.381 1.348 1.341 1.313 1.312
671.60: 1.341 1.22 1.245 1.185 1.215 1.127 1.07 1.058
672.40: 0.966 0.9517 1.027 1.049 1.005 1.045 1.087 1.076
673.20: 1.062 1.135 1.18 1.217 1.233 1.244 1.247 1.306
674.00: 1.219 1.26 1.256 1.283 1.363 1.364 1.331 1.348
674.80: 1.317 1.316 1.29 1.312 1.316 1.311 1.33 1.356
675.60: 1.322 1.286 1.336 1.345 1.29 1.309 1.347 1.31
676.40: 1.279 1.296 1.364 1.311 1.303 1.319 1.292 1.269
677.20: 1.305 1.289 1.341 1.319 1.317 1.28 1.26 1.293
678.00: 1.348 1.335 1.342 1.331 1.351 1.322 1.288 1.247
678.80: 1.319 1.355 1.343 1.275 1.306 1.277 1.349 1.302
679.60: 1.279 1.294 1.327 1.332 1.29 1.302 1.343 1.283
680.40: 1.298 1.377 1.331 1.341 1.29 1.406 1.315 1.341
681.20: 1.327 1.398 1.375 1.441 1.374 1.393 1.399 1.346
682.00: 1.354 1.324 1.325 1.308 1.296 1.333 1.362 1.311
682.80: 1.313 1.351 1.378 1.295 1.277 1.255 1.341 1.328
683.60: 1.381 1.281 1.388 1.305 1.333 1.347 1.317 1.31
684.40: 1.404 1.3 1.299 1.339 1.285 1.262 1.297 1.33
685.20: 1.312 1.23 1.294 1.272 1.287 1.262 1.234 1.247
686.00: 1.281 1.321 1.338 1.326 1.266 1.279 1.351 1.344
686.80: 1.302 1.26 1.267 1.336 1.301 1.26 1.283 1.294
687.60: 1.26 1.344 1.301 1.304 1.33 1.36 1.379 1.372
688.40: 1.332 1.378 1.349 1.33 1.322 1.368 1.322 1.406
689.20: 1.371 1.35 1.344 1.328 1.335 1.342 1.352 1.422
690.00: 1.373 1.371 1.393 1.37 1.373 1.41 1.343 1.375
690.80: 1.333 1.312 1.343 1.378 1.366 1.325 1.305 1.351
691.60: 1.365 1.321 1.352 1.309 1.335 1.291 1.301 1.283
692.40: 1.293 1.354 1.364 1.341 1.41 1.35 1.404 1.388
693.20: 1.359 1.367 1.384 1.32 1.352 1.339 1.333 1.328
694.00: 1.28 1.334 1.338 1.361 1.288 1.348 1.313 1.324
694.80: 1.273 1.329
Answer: 0.12 mag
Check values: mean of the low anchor 1.37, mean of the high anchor 1.34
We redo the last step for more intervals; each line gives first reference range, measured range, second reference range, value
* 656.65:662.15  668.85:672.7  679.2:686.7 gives 0.06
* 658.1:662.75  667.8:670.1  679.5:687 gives 0.01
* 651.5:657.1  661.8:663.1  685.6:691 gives -0.02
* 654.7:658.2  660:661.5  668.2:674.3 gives 0.03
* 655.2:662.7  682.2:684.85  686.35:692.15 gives 0.01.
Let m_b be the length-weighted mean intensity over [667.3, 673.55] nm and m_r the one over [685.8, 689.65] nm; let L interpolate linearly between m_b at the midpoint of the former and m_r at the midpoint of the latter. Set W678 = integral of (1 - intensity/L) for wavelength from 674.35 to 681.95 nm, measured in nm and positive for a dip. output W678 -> -0.21 nm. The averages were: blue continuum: 1.26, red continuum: 1.32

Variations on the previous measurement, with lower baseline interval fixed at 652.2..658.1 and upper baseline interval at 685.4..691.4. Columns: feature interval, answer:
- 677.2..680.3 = 0.08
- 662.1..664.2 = -0.02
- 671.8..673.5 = 0.33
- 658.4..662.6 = 0.07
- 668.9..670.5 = 0.05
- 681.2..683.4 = -0.01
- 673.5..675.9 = 0.09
